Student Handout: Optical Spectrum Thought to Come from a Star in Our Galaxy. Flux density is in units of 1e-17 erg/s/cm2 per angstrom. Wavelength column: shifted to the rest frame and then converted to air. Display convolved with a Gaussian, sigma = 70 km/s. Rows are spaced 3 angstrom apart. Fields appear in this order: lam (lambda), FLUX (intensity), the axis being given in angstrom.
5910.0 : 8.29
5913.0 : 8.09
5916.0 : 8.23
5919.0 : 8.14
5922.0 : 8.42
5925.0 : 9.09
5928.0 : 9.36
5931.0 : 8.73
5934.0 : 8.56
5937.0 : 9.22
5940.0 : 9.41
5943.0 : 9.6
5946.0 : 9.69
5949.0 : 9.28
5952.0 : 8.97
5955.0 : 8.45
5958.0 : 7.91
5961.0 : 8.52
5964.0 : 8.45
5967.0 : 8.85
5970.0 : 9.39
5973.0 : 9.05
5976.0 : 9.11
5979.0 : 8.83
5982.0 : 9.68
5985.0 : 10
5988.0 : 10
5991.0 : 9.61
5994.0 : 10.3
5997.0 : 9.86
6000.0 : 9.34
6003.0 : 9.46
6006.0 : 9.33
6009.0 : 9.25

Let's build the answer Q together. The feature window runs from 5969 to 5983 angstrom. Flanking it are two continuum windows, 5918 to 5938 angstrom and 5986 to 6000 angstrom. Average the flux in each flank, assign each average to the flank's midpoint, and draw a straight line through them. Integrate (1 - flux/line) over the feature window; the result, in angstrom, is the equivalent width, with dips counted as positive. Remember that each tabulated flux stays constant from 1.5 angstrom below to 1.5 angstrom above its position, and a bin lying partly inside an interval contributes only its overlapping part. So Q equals 0.6 angstrom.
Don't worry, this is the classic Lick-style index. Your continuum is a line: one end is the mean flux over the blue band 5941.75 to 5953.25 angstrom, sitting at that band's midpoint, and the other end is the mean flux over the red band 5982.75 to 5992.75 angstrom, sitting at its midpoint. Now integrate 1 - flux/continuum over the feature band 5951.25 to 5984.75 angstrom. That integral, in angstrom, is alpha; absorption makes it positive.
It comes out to 2.6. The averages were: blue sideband 9.39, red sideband 9.87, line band 8.88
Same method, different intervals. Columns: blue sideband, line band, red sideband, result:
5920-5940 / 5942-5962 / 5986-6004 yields 0.6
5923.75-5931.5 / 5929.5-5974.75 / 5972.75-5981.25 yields 0.7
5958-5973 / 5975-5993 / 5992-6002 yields -0.4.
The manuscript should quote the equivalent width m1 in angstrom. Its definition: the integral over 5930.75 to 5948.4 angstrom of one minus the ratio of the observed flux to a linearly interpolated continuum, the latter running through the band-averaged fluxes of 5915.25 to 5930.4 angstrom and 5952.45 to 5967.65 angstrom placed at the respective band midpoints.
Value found -1.4 angstrom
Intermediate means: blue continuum 8.67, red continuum 8.45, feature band 9.24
